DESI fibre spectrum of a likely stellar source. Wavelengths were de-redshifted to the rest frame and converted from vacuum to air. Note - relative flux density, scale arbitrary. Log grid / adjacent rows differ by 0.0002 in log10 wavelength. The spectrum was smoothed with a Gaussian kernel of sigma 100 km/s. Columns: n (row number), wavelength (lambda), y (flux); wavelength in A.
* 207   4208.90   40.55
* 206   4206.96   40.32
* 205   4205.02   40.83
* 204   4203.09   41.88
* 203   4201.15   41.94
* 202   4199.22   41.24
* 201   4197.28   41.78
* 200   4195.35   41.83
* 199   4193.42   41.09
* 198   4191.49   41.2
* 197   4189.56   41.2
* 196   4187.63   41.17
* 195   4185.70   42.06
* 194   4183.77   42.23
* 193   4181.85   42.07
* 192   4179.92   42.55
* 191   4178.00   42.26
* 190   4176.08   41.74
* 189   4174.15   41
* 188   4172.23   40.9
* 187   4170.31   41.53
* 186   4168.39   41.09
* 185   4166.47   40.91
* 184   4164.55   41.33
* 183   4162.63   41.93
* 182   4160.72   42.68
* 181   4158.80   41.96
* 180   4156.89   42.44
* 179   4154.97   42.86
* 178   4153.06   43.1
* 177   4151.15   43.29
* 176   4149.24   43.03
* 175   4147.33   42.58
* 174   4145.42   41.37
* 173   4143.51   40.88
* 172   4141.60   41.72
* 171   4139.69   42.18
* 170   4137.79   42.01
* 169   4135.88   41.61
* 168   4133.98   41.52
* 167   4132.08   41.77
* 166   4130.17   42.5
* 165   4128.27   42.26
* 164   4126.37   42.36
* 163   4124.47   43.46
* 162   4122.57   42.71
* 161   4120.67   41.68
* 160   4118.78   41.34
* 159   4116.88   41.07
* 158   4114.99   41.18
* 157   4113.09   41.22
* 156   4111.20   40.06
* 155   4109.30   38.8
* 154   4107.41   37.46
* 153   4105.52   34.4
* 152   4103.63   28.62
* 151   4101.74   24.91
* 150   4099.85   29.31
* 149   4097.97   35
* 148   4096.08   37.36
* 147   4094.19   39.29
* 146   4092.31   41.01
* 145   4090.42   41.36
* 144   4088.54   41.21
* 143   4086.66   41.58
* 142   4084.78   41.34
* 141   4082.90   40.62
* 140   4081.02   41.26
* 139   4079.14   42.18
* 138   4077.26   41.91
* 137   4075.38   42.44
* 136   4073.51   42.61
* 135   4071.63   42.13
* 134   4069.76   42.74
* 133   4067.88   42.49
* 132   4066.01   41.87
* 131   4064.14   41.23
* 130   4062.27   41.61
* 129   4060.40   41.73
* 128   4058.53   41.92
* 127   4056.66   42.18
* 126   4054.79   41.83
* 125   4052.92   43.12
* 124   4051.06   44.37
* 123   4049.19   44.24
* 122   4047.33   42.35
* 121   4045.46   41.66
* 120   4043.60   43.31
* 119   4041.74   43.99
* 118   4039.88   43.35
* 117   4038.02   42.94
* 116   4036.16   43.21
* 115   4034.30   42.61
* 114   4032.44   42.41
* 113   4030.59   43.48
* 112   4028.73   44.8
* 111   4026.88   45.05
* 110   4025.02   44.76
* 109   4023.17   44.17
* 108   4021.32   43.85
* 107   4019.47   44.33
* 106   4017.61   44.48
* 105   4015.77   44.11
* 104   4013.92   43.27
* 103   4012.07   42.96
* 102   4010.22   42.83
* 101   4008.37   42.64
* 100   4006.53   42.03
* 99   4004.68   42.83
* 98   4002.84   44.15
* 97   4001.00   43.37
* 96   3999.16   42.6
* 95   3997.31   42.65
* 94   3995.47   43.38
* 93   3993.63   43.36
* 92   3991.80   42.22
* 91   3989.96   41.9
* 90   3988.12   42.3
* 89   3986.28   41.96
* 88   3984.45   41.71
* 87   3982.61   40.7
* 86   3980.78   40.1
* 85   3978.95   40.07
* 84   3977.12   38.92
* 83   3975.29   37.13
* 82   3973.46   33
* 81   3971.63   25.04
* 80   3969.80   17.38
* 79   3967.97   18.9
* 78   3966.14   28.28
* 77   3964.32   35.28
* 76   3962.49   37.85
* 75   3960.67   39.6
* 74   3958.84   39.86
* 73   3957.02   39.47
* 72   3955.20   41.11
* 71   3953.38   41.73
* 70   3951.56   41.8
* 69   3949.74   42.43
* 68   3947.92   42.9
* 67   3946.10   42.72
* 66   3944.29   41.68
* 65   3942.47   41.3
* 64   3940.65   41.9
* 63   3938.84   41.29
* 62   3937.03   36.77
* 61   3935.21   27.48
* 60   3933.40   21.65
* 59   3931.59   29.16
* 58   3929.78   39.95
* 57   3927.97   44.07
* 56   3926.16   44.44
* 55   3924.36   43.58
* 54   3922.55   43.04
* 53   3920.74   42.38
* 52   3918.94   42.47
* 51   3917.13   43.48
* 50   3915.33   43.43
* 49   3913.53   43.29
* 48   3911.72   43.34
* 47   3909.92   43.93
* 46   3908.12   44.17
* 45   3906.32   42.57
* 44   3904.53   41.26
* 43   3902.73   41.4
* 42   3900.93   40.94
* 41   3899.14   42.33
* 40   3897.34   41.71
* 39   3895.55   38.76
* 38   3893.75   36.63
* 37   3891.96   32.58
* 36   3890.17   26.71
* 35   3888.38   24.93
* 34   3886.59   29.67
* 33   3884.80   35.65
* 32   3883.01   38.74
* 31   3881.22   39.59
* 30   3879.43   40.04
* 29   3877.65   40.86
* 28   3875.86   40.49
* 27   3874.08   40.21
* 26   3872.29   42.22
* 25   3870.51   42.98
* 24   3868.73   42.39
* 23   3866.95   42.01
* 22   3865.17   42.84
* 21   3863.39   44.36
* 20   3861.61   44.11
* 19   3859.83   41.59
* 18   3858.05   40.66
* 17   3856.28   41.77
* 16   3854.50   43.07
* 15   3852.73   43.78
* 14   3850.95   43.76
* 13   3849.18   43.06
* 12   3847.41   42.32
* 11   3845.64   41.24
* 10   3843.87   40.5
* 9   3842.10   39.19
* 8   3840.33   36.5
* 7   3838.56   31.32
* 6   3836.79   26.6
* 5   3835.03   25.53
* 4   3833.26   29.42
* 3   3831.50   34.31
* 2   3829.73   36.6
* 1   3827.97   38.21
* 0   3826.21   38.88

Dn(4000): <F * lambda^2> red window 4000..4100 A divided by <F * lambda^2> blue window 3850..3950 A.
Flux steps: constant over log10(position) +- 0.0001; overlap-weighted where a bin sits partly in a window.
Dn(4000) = 1.14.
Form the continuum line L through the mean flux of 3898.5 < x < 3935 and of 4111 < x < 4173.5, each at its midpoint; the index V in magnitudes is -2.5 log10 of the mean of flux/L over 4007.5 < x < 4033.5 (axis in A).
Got -0.063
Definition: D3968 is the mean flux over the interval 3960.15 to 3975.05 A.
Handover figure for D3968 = 29.5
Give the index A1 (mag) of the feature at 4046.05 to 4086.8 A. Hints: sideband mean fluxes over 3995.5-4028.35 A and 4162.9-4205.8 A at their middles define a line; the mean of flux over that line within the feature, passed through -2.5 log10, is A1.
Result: 0.02 mag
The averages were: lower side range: 43.5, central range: 42.2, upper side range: 41.5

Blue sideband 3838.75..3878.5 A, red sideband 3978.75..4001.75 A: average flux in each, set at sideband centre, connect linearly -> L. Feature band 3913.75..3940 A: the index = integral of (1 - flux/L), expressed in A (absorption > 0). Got 1.83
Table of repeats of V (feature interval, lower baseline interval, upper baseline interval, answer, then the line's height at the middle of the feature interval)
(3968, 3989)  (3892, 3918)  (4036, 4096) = 0.18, 41.8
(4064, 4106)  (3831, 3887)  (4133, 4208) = 0.06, 41.1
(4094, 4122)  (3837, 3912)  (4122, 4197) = 0.13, 41.6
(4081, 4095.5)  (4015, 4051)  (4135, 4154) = 0.05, 42.9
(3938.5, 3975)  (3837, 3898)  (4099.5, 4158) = 0.08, 39.5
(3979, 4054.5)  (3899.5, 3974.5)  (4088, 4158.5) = -0.10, 39.1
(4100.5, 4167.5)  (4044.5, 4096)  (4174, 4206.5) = 0.03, 41.7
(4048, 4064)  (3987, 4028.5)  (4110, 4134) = 0.00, 42.7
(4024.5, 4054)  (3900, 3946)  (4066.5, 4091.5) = -0.05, 41.5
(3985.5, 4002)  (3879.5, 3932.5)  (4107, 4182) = -0.06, 40.3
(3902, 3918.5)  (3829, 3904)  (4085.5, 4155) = -0.11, 38.7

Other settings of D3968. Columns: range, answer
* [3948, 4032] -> 40.1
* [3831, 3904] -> 38.5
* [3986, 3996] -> 42.5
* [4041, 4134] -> 40.5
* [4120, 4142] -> 42.2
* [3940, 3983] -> 37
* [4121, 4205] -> 41.9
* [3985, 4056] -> 43.2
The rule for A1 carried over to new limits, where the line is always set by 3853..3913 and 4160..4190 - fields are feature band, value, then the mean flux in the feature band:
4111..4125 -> -0.01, 41.6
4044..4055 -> -0.05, 43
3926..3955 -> 0.04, 38.7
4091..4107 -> 0.21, 34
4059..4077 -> -0.03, 42.1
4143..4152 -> -0.02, 42.3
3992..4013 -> -0.06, 43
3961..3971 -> 0.39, 28.2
